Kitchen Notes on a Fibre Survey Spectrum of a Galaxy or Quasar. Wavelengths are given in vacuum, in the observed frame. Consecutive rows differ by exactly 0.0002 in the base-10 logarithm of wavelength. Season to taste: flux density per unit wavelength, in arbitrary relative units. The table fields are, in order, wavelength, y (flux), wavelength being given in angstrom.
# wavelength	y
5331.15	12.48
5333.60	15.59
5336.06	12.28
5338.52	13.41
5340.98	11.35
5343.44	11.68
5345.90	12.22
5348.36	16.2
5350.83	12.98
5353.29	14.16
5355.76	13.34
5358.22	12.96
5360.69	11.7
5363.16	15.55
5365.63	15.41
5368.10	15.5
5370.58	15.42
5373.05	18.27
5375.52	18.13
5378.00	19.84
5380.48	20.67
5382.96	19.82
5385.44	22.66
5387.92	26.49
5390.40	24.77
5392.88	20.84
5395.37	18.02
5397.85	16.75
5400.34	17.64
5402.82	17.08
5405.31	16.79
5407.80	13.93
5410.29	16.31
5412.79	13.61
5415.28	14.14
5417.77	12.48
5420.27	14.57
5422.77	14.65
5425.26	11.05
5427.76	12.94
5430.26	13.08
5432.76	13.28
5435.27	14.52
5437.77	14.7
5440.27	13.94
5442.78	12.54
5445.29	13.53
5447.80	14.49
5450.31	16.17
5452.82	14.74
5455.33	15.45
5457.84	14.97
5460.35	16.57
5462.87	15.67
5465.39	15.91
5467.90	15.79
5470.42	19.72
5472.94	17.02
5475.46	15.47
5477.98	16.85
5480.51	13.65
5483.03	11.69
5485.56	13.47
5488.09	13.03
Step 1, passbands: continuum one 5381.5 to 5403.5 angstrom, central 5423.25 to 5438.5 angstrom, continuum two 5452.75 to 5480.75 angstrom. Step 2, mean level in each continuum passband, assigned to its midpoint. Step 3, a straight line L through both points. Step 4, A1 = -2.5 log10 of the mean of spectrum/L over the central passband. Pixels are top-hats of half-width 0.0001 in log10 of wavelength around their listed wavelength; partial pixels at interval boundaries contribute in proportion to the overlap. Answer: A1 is 0.34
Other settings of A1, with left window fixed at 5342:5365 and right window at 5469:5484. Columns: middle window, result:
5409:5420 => 0.034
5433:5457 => 0.059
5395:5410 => -0.156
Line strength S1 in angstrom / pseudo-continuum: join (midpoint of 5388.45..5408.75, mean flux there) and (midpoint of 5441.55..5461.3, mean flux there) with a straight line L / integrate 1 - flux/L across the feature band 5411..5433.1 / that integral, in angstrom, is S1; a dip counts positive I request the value 4.6 angstrom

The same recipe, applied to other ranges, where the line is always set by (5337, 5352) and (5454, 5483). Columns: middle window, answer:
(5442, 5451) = 0.7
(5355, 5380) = -4.2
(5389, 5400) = -4.6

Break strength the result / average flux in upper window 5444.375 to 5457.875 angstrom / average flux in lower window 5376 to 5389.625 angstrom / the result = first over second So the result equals 0.69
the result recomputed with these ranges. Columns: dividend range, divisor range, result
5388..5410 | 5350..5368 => 1.34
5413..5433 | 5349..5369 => 0.95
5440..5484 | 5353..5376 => 1.02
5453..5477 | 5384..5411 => 0.84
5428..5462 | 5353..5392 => 0.81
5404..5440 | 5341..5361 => 1.07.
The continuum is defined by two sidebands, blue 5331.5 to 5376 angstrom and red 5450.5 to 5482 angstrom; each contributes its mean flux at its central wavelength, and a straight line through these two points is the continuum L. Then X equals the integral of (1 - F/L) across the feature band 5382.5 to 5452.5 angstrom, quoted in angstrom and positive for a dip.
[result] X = -4.3 angstrom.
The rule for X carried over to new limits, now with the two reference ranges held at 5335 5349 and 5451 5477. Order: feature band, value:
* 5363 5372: -1.39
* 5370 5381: -3.89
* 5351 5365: -0.43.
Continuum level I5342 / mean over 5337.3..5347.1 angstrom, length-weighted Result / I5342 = 12.2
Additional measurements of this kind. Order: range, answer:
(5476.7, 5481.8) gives 15.2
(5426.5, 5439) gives 13.7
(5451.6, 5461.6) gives 15.4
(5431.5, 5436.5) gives 13.9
